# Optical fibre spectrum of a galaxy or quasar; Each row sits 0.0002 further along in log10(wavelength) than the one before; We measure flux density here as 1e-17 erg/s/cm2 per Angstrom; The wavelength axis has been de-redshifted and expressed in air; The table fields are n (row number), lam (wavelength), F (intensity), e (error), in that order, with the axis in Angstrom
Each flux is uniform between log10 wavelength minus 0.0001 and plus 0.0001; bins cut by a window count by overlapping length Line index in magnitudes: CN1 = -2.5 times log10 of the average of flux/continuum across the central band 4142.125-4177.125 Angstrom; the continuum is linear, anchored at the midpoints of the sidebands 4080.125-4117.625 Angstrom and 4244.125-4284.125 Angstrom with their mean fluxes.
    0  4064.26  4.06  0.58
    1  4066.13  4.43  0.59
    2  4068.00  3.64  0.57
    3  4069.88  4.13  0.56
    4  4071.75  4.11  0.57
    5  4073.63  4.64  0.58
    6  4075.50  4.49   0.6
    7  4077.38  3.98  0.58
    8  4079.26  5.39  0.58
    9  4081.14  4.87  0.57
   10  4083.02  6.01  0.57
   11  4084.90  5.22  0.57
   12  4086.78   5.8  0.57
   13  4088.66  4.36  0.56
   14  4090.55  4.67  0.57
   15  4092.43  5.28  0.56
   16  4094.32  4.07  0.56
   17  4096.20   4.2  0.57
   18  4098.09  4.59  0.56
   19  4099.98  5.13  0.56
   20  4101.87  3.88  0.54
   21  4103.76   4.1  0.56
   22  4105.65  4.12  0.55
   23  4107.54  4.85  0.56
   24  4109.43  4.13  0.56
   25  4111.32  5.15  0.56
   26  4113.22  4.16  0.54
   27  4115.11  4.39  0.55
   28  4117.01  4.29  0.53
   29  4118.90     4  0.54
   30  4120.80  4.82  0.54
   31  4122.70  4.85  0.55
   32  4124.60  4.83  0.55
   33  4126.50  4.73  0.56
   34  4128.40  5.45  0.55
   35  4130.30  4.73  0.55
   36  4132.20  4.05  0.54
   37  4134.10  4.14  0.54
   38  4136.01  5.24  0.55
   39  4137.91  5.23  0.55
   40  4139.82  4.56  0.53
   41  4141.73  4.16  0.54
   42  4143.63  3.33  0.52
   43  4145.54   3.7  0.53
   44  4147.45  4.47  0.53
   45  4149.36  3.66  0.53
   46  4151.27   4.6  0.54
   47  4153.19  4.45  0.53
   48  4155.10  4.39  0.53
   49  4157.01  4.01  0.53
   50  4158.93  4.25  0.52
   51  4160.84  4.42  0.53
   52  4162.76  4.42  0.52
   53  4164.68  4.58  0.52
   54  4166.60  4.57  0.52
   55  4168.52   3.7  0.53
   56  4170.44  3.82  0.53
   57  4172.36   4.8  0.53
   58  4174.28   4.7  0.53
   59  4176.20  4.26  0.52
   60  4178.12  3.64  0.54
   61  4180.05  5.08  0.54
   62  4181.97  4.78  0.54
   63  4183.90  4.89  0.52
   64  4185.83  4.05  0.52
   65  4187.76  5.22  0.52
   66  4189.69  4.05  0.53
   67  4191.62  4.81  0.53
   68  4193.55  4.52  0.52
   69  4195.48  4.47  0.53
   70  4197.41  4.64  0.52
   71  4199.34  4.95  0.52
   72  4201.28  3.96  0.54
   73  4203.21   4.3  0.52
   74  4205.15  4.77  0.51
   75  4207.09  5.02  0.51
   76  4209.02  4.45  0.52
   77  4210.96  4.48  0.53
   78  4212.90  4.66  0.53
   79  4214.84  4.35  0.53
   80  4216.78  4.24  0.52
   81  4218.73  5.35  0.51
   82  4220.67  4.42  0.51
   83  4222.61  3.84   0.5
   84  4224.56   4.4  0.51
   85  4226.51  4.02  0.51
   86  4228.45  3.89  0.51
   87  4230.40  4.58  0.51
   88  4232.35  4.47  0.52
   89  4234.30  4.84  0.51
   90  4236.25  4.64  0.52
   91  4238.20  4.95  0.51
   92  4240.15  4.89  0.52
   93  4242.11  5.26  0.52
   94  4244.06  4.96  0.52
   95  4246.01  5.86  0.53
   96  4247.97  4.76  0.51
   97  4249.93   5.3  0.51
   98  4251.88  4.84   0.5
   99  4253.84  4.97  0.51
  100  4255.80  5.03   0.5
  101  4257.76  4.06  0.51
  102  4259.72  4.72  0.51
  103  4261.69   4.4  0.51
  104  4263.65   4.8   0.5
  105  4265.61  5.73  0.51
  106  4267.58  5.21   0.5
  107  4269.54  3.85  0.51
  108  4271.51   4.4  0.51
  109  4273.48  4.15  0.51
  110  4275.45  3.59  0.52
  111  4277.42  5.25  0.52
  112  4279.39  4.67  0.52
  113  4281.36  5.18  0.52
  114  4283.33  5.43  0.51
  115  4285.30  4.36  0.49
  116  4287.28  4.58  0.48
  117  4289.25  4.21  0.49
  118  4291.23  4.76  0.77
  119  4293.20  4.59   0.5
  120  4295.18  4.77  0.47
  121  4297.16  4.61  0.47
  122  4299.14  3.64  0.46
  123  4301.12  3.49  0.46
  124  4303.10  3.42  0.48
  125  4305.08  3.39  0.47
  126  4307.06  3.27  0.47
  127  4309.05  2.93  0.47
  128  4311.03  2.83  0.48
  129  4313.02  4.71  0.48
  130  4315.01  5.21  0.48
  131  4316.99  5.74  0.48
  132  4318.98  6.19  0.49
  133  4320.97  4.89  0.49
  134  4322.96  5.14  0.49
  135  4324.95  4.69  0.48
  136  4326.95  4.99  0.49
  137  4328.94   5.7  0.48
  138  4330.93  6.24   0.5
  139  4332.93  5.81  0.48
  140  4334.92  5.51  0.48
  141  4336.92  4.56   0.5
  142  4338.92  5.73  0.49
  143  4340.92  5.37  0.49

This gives 0.12 mag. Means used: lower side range 4.67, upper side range 4.81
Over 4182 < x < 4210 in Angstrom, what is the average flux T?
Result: 4.58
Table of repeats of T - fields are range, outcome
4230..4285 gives 4.81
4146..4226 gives 4.44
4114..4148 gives 4.5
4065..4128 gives 4.59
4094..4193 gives 4.44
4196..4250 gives 4.64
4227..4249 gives 4.81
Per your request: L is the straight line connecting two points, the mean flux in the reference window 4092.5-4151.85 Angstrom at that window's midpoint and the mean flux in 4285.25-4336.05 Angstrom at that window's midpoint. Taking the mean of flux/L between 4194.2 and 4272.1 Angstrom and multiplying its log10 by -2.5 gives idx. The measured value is -0.03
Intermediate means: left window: 4.45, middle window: 4.67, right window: 4.61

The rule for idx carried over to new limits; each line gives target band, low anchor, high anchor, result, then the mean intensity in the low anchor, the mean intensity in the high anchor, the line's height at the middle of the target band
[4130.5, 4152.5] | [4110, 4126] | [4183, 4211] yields 0.06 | 4.56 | 4.57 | 4.56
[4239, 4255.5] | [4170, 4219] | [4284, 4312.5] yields -0.20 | 4.55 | 3.95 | 4.24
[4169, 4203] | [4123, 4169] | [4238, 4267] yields 0.03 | 4.42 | 4.97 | 4.62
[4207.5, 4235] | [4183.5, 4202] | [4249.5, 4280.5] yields 0.04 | 4.55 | 4.68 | 4.6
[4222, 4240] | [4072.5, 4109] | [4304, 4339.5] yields 0.08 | 4.71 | 4.85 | 4.79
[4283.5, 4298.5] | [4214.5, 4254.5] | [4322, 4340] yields 0.12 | 4.71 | 5.37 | 5.1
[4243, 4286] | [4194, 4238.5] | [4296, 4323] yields -0.11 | 4.5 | 4.22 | 4.36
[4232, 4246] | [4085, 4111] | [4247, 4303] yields -0.08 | 4.59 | 4.6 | 4.6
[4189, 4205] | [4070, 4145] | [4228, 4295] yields 0.05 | 4.6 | 4.75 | 4.69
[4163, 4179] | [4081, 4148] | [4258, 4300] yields 0.08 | 4.6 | 4.61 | 4.6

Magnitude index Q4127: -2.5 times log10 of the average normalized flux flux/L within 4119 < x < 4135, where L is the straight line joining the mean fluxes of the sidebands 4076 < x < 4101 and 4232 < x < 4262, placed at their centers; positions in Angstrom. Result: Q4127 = 0.049 mag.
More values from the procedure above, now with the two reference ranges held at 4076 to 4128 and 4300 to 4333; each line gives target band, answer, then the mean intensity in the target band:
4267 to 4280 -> 0.05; 4.41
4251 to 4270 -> -0.04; 4.79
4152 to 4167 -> 0.06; 4.38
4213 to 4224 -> 0.04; 4.45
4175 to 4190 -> 0.03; 4.52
